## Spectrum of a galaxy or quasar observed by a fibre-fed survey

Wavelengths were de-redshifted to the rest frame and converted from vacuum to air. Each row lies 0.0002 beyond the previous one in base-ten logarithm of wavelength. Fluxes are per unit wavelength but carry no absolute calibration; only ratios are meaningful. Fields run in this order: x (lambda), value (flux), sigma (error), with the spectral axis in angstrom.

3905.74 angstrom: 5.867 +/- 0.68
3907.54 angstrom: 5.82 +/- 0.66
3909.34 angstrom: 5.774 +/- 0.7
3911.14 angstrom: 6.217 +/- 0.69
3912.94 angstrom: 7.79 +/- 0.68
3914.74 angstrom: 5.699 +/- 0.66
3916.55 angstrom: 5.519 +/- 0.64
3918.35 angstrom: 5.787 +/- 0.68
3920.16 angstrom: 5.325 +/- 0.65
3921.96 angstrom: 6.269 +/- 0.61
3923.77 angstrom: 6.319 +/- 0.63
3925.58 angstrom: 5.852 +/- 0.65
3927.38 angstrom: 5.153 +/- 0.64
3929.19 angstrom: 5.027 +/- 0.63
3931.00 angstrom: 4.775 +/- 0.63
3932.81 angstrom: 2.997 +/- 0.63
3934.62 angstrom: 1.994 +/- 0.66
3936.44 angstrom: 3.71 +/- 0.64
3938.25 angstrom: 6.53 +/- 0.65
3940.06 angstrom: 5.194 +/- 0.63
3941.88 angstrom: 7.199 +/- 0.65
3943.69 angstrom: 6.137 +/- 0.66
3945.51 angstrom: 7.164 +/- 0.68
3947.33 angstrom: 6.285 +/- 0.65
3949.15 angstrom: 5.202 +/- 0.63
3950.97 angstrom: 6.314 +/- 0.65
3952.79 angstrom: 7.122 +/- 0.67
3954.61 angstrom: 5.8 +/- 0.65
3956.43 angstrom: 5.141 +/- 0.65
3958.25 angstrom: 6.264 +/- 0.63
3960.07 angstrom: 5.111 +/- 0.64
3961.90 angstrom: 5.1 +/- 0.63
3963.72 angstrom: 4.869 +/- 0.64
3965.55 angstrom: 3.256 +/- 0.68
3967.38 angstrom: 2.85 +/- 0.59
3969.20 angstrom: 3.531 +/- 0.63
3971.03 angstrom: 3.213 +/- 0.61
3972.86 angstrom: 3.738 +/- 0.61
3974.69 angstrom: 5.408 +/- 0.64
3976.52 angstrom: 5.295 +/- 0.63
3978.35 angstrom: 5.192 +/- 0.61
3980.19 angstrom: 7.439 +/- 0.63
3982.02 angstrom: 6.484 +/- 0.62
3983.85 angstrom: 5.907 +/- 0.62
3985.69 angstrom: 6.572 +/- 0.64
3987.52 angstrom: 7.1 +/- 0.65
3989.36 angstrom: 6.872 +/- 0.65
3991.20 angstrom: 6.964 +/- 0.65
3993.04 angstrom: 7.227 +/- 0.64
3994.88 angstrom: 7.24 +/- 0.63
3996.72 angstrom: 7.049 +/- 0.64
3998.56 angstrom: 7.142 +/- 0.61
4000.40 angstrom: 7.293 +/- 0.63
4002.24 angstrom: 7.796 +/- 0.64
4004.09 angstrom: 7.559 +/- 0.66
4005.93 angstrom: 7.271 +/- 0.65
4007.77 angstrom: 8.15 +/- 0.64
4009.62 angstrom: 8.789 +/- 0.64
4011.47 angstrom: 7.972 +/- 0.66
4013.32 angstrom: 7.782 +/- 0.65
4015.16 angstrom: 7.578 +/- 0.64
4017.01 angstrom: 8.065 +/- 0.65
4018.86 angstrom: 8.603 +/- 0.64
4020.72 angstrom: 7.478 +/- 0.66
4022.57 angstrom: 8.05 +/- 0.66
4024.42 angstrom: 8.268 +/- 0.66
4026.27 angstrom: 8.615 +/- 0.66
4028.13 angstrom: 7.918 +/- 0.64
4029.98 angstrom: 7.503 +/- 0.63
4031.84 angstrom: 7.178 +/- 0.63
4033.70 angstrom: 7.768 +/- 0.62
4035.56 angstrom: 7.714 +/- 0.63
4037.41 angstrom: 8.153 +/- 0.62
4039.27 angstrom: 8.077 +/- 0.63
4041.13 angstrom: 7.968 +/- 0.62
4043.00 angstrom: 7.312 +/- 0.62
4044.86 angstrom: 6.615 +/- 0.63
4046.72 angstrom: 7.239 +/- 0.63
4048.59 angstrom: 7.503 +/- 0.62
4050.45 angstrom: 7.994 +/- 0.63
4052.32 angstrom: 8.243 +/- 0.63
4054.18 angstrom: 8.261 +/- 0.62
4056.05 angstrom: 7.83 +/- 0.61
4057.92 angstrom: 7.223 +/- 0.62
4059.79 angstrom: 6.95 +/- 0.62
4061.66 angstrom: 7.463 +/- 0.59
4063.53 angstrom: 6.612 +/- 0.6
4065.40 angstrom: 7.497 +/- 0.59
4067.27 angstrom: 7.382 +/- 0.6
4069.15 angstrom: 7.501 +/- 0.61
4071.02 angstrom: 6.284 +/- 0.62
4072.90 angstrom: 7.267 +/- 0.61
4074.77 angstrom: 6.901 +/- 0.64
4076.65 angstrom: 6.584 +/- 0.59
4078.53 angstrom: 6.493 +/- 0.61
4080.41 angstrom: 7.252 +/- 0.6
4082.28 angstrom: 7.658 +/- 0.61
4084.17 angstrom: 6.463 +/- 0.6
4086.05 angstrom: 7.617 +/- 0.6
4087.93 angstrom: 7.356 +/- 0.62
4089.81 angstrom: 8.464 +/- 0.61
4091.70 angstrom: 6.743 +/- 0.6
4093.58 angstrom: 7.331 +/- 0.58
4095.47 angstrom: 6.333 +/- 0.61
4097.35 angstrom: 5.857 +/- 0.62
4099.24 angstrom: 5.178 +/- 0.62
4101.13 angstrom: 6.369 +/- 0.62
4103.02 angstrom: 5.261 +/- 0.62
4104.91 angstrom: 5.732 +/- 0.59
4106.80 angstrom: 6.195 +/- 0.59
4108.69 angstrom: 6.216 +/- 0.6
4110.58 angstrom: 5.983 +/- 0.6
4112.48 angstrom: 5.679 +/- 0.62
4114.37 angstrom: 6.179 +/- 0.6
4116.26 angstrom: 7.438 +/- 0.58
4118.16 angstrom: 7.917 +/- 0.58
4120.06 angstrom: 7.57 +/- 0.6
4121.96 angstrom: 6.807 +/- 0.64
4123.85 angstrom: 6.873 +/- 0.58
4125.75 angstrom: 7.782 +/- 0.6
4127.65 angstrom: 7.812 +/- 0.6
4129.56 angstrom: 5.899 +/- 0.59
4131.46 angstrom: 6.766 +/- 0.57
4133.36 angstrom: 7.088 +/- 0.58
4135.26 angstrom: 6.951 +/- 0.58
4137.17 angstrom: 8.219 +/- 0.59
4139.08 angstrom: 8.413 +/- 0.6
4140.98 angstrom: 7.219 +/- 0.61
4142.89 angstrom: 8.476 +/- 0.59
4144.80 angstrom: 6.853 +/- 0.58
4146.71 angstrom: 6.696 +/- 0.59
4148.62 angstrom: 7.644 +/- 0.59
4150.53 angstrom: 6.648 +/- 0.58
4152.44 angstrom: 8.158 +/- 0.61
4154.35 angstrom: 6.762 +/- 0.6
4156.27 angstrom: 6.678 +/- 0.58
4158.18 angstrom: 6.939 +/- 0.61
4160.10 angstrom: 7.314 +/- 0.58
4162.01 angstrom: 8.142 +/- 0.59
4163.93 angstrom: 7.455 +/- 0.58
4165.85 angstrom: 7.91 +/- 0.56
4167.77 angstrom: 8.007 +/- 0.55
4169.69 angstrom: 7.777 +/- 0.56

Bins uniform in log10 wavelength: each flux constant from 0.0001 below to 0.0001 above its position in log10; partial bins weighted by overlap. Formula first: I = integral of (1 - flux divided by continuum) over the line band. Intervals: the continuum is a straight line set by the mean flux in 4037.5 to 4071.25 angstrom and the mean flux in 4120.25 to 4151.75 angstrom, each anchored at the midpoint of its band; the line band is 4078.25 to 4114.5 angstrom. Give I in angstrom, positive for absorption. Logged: 4.2 angstrom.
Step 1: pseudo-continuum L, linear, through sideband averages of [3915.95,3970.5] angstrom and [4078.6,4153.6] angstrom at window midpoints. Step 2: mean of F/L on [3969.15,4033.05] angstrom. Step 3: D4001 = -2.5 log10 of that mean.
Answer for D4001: -0.203 mag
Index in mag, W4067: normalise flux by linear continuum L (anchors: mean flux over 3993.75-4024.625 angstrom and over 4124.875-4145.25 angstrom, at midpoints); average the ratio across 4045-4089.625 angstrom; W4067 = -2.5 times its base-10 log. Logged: 0.04 mag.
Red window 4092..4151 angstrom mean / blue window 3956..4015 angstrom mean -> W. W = 1.1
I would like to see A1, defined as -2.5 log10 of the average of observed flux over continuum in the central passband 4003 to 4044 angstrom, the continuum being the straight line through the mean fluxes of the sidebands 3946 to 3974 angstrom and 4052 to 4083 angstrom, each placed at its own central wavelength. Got -0.246 mag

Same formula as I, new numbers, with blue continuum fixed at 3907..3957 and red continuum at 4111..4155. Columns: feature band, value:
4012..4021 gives -2.3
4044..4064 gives -2.7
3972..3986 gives 0.7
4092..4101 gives 0.9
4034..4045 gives -2.1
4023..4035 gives -2.8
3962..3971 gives 3.3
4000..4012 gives -3.1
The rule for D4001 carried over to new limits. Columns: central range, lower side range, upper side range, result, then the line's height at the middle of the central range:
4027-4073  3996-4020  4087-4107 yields -0.05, 7.15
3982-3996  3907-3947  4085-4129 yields -0.15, 5.96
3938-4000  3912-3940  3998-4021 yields 0.13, 6.58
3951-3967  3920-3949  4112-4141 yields 0.06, 5.6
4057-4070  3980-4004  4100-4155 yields -0.04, 6.98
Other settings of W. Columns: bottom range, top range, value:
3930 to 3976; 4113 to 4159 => 1.45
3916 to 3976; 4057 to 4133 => 1.32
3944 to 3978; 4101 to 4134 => 1.30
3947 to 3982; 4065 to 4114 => 1.30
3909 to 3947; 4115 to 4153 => 1.32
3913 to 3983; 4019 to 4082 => 1.42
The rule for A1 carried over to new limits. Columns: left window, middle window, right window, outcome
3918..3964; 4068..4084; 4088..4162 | -0.07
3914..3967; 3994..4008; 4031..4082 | -0.15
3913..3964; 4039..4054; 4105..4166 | -0.19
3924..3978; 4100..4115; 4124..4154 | 0.17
